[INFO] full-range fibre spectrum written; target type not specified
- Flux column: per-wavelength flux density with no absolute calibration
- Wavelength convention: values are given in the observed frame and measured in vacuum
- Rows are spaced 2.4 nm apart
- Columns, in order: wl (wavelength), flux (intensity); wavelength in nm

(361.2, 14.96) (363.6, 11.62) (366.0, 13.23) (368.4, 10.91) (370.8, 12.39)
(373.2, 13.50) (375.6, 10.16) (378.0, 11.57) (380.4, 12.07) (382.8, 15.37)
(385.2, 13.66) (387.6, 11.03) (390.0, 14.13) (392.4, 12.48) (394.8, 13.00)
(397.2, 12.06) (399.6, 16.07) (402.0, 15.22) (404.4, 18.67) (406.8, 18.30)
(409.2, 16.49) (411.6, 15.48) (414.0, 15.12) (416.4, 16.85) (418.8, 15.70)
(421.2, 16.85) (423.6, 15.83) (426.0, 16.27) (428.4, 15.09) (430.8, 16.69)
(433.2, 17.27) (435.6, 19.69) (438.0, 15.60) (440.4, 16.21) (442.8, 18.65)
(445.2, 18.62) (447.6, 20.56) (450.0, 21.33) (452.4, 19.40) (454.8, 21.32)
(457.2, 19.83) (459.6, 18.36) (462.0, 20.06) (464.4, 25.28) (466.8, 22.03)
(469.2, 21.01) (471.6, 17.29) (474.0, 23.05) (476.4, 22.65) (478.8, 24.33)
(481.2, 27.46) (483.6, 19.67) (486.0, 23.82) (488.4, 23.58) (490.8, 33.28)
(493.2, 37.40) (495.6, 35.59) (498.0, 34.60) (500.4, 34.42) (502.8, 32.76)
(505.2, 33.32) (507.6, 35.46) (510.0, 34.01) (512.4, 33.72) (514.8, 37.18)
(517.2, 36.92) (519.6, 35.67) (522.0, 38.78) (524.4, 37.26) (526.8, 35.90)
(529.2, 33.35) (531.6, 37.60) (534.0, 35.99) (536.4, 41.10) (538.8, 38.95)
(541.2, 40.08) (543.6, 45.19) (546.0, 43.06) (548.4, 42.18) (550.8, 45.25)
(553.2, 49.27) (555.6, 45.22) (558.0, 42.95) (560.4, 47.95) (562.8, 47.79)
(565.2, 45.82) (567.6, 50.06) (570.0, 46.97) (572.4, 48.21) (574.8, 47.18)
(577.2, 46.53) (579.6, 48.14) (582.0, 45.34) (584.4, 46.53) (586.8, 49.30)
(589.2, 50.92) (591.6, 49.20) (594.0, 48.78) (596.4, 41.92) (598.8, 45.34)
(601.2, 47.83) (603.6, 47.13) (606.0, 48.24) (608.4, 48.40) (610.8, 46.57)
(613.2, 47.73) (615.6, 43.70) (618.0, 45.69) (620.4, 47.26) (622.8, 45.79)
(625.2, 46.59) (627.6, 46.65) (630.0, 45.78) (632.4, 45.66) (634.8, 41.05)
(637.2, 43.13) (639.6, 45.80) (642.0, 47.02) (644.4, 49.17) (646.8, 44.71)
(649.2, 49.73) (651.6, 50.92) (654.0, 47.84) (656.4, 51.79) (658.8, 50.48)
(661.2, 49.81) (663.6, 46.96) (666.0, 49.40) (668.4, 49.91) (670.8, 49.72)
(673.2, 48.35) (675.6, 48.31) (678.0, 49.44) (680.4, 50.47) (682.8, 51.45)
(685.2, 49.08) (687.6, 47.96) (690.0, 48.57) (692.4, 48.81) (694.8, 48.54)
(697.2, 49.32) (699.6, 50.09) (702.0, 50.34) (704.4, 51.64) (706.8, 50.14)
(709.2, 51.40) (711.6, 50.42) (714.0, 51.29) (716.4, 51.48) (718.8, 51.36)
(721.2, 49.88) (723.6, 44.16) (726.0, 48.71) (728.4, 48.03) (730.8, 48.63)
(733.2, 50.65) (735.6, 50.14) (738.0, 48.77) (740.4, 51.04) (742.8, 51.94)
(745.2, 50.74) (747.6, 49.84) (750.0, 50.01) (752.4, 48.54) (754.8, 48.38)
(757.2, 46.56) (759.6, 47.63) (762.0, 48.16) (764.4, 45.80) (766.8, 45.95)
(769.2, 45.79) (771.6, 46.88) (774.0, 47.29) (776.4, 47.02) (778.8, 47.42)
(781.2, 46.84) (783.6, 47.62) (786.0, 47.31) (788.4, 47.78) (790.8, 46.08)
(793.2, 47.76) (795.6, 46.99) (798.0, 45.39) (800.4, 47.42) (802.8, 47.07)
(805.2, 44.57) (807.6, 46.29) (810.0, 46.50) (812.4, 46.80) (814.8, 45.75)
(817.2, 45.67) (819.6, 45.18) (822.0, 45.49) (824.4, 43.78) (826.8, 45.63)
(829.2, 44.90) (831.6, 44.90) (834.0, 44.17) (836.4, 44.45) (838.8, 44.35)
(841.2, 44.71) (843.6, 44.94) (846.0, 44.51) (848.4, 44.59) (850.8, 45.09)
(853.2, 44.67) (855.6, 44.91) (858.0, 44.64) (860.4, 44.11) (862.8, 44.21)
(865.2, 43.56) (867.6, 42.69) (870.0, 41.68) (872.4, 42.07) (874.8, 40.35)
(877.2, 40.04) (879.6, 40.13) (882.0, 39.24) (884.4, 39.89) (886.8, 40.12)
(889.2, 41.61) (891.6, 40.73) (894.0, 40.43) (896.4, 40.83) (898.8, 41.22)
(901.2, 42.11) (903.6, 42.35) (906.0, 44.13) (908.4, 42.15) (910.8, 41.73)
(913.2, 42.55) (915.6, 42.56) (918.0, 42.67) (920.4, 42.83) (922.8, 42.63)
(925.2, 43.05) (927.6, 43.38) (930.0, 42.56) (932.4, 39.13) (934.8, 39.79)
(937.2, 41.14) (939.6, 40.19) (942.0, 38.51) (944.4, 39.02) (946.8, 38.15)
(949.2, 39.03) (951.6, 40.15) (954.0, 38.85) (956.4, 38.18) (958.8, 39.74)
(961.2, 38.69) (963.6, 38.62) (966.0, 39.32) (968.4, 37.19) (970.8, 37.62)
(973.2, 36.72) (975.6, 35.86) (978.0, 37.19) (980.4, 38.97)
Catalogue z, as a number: 0.23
